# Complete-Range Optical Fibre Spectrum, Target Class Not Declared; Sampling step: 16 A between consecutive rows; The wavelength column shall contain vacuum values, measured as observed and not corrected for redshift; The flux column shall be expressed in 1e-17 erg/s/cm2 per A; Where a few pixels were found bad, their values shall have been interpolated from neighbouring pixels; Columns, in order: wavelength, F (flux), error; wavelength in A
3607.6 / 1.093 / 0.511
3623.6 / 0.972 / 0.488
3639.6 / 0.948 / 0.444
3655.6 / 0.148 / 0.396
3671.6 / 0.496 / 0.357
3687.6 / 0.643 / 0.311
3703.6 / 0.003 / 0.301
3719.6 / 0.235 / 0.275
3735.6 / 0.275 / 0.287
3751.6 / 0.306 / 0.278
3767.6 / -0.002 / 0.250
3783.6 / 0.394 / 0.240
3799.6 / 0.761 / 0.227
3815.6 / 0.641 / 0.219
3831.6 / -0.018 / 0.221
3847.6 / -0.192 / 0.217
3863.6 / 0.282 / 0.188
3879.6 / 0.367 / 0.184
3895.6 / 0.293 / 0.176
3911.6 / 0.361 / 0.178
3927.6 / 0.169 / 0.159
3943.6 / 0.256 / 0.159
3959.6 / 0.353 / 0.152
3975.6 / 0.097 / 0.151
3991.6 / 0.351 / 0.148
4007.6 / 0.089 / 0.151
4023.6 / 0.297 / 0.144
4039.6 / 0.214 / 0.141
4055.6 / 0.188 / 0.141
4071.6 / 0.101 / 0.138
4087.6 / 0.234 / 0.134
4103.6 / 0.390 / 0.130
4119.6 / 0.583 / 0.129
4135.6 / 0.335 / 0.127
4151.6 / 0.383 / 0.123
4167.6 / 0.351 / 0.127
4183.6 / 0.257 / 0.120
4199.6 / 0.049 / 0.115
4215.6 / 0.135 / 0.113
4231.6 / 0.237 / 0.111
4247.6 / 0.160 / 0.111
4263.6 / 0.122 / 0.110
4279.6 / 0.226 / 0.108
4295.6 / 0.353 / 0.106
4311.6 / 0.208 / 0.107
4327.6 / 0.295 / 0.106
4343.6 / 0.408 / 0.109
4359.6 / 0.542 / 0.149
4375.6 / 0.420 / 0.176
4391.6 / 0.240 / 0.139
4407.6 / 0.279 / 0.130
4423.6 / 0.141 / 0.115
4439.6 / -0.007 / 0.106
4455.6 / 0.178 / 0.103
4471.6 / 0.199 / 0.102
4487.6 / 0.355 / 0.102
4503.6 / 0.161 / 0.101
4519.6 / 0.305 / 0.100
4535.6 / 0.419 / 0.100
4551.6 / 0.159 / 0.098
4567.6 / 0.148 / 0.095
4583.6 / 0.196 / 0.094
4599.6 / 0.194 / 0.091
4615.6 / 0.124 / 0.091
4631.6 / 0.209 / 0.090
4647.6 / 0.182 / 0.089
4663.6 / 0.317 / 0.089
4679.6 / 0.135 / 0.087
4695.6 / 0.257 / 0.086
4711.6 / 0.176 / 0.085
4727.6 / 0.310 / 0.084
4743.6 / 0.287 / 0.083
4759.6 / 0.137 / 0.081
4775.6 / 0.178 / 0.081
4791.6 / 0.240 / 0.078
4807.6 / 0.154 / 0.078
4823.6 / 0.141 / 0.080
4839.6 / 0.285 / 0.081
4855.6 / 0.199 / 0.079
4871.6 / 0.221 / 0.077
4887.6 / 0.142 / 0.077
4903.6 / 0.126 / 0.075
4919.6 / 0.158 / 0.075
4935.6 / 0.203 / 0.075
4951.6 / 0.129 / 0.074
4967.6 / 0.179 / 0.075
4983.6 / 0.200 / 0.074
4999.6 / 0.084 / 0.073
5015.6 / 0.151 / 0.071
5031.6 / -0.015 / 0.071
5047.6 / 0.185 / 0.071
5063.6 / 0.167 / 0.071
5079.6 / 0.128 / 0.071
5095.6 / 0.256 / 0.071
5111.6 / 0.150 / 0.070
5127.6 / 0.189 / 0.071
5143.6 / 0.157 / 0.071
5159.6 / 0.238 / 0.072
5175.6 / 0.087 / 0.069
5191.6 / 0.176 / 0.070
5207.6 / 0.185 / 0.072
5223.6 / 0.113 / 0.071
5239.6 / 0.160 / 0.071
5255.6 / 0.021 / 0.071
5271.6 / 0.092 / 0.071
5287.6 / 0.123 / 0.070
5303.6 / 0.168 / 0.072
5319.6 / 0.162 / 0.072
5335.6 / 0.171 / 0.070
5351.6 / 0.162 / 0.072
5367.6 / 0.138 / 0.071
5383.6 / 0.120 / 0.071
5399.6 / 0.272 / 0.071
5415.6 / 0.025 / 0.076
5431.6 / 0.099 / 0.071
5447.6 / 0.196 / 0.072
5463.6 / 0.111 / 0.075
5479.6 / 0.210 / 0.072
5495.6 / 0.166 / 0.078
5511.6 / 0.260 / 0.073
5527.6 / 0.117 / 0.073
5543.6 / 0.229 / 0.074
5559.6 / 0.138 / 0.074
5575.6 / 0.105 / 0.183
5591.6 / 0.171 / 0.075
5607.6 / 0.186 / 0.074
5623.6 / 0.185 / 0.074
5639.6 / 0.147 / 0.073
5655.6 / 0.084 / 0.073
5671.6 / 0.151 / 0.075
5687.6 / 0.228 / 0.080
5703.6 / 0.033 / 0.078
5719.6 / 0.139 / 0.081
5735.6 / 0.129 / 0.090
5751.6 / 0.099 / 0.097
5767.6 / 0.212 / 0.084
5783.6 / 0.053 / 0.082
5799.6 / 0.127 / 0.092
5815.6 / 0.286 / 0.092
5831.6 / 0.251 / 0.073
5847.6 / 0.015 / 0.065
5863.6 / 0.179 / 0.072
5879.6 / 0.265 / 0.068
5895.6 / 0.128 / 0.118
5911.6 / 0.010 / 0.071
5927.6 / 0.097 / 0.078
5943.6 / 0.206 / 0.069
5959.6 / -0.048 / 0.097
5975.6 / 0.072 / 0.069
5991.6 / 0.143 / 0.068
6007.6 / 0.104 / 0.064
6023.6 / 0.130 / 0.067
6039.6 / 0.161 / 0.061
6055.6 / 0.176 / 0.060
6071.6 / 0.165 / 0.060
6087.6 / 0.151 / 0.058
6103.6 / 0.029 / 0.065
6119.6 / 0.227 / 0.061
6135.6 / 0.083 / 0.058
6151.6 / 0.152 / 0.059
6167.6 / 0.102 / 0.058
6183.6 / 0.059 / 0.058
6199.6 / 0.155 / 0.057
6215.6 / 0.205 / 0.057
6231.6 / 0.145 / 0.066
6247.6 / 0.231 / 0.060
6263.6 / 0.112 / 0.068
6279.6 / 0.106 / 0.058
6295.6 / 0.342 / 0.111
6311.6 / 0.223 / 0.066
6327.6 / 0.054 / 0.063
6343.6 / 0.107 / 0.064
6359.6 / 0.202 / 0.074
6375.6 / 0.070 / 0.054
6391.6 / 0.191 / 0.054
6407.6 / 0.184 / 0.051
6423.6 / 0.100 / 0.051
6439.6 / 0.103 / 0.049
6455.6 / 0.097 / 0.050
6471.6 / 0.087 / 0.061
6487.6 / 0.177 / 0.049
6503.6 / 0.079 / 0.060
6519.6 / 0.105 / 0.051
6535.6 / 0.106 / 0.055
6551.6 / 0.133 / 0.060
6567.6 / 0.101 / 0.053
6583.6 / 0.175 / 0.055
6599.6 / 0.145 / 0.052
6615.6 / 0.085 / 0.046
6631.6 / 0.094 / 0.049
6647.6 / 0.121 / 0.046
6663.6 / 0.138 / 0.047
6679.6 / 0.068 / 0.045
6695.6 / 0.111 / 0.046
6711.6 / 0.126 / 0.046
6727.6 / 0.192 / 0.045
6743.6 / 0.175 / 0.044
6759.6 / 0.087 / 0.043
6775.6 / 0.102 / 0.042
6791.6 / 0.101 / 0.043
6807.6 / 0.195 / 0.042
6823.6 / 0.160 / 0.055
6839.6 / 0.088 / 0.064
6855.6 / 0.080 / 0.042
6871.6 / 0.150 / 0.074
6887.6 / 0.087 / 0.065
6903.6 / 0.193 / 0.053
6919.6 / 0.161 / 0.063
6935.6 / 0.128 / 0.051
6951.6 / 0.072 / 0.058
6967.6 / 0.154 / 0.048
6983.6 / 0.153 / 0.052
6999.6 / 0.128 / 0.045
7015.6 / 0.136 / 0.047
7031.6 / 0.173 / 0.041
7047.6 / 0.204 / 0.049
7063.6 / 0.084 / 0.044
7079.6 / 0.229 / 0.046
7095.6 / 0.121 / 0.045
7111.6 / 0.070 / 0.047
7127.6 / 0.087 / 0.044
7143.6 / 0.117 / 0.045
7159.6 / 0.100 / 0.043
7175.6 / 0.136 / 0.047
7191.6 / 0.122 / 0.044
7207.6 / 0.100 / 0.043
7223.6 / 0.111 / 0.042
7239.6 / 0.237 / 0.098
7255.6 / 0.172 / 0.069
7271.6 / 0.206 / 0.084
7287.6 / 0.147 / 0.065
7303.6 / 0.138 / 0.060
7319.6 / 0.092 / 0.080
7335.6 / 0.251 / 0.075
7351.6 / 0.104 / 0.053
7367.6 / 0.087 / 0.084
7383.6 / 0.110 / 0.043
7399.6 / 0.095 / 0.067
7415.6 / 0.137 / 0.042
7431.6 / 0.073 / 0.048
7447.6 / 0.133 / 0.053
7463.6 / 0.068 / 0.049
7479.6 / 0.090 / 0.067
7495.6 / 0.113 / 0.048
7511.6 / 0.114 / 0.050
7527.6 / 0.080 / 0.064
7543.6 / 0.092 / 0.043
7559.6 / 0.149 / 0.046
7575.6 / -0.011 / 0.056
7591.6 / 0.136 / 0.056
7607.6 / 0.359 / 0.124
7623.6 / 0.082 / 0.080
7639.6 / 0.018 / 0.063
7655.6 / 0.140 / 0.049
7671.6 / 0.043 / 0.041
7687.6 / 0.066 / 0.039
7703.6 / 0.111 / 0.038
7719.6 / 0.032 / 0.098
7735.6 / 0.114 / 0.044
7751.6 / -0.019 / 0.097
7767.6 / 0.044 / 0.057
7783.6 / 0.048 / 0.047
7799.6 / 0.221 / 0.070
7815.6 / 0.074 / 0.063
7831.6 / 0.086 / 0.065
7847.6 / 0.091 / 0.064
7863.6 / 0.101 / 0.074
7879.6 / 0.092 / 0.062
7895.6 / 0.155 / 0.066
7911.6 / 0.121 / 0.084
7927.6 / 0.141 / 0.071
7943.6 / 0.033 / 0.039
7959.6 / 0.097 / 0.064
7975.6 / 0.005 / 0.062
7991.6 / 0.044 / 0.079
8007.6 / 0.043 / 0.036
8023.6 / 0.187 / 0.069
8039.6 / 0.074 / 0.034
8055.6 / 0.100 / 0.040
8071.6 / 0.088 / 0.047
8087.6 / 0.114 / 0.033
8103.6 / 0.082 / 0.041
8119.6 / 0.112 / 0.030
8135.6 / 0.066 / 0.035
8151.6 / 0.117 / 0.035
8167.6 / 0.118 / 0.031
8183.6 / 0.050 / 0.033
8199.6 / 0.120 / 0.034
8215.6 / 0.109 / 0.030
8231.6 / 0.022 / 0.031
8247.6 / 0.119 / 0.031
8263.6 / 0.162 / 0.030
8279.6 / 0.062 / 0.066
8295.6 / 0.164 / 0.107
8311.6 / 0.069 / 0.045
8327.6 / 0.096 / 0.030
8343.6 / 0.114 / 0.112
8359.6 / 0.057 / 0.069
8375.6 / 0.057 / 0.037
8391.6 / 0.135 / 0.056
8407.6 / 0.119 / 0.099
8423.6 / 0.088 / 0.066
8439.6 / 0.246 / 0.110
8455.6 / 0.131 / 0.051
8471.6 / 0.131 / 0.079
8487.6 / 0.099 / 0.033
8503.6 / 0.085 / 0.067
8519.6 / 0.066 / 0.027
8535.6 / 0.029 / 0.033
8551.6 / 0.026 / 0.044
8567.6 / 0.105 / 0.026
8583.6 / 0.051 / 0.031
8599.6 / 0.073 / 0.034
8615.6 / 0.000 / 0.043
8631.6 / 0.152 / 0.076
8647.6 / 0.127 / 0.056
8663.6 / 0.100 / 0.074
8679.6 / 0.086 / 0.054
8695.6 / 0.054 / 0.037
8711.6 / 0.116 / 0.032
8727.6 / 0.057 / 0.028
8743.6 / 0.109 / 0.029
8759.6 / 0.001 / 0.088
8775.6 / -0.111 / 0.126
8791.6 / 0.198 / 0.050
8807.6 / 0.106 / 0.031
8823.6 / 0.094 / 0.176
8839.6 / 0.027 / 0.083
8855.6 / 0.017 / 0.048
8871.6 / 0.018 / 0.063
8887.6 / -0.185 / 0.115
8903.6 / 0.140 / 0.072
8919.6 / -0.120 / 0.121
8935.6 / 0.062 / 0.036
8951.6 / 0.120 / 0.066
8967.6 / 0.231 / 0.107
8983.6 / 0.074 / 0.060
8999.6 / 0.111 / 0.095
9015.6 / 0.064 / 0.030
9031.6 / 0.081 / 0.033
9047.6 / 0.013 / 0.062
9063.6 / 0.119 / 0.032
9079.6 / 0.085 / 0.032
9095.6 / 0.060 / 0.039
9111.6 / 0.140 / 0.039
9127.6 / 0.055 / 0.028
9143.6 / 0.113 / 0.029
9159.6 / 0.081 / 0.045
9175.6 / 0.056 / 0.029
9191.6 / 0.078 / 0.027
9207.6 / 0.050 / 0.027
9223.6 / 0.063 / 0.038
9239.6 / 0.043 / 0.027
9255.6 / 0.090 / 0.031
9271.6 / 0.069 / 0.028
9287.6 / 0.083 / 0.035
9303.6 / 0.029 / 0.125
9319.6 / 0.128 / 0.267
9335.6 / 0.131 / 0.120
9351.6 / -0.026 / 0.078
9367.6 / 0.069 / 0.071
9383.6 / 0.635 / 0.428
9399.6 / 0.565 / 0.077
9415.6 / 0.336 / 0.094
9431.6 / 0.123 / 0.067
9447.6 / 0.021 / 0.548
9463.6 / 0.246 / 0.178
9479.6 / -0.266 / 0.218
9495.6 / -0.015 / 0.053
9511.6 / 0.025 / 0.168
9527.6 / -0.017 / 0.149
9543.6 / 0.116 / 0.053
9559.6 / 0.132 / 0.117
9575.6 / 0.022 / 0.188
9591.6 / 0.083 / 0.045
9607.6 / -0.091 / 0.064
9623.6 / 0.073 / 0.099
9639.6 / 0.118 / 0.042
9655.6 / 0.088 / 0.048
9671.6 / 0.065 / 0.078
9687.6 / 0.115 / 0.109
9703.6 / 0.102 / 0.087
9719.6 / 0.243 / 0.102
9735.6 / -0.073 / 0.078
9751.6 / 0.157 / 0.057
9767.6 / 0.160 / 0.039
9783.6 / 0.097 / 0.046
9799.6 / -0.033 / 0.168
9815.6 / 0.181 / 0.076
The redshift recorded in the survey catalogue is 1.52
